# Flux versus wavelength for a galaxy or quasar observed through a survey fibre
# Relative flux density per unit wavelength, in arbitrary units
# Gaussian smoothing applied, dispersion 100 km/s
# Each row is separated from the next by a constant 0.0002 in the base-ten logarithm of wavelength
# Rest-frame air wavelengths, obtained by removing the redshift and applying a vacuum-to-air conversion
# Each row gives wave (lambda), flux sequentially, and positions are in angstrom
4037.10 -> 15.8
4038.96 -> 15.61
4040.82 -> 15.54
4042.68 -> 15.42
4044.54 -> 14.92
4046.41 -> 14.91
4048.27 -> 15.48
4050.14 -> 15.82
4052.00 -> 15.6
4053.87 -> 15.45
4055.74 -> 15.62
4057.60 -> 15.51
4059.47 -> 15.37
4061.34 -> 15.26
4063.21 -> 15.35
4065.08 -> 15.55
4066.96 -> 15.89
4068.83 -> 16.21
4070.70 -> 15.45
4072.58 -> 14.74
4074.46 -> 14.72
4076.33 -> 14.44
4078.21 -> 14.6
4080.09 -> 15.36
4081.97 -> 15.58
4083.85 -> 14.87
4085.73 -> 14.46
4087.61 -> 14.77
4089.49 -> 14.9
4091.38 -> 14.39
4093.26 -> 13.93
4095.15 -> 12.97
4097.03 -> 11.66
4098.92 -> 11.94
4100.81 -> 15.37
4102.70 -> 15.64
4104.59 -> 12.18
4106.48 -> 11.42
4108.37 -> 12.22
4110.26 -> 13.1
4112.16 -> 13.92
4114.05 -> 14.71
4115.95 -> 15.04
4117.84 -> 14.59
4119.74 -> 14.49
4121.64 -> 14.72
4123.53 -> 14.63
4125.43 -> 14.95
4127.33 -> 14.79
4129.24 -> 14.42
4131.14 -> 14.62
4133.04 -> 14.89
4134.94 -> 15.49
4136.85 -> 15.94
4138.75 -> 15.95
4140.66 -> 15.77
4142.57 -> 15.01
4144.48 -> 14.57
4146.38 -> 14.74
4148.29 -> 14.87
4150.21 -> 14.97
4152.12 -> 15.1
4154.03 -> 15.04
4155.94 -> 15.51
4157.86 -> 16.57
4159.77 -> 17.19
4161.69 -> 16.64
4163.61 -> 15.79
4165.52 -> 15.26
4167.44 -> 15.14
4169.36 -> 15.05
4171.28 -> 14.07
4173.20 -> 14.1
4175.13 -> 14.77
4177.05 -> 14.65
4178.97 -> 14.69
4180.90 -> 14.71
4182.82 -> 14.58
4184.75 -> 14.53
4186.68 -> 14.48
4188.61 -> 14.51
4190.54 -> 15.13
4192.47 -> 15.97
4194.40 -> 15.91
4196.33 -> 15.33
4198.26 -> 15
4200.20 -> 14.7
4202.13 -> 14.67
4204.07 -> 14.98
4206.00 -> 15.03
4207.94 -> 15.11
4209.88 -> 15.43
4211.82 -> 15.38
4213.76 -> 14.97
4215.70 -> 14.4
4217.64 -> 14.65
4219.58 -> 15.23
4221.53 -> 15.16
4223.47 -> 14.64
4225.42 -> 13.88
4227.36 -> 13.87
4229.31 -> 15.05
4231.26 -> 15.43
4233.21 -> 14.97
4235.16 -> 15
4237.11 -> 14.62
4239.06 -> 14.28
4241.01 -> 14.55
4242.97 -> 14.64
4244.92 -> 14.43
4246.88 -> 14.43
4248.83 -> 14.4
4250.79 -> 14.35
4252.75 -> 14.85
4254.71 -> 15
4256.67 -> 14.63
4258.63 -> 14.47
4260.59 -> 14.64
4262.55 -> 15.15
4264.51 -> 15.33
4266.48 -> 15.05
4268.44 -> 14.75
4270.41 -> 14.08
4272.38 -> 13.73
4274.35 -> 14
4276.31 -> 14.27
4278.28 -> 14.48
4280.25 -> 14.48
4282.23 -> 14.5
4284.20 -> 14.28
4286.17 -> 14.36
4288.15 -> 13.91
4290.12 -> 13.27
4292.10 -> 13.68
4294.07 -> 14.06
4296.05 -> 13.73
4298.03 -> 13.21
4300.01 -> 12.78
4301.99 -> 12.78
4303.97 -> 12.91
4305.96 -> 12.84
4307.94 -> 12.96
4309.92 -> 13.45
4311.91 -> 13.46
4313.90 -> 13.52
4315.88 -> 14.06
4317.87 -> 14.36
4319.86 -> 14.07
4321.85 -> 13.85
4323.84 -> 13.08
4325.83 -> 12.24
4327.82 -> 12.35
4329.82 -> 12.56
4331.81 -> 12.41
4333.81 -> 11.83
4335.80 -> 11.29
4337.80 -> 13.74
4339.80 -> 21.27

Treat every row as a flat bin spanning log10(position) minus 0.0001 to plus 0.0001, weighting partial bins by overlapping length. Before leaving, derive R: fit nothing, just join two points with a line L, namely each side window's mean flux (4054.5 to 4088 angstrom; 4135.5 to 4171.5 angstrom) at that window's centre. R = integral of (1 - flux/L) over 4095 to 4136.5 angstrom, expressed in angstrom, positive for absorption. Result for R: 3.5 angstrom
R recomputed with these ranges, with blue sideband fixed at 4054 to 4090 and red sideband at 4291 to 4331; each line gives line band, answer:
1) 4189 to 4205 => -1.1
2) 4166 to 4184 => -0.3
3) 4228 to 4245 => -1.1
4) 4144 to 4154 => -0.2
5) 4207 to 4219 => -0.8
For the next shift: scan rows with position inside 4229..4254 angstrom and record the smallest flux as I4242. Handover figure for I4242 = 14.28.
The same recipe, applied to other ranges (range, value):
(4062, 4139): 11.42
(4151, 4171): 15.04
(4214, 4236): 13.87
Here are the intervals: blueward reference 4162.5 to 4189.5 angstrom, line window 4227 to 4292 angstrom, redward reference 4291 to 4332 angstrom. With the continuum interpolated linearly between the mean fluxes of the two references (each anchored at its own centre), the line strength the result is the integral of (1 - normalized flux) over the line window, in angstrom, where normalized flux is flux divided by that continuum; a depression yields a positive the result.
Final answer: -3.2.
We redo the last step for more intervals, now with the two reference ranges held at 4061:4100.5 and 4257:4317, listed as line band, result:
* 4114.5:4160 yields -2.2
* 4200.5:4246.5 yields -2.1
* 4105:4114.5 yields 1.0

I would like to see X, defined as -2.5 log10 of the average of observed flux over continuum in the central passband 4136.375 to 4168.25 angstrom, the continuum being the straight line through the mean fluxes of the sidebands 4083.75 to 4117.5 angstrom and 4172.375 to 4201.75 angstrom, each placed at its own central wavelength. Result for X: -0.08 mag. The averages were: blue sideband 13.7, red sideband 14.9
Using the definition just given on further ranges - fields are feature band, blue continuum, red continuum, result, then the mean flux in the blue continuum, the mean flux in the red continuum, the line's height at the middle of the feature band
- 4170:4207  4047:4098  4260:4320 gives -0.03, 15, 13.9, 14.4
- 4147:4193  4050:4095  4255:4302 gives -0.03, 15.1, 14.2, 14.7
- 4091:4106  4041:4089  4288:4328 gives 0.12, 15.3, 13.4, 15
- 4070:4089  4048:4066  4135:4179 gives 0.04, 15.5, 15.3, 15.5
